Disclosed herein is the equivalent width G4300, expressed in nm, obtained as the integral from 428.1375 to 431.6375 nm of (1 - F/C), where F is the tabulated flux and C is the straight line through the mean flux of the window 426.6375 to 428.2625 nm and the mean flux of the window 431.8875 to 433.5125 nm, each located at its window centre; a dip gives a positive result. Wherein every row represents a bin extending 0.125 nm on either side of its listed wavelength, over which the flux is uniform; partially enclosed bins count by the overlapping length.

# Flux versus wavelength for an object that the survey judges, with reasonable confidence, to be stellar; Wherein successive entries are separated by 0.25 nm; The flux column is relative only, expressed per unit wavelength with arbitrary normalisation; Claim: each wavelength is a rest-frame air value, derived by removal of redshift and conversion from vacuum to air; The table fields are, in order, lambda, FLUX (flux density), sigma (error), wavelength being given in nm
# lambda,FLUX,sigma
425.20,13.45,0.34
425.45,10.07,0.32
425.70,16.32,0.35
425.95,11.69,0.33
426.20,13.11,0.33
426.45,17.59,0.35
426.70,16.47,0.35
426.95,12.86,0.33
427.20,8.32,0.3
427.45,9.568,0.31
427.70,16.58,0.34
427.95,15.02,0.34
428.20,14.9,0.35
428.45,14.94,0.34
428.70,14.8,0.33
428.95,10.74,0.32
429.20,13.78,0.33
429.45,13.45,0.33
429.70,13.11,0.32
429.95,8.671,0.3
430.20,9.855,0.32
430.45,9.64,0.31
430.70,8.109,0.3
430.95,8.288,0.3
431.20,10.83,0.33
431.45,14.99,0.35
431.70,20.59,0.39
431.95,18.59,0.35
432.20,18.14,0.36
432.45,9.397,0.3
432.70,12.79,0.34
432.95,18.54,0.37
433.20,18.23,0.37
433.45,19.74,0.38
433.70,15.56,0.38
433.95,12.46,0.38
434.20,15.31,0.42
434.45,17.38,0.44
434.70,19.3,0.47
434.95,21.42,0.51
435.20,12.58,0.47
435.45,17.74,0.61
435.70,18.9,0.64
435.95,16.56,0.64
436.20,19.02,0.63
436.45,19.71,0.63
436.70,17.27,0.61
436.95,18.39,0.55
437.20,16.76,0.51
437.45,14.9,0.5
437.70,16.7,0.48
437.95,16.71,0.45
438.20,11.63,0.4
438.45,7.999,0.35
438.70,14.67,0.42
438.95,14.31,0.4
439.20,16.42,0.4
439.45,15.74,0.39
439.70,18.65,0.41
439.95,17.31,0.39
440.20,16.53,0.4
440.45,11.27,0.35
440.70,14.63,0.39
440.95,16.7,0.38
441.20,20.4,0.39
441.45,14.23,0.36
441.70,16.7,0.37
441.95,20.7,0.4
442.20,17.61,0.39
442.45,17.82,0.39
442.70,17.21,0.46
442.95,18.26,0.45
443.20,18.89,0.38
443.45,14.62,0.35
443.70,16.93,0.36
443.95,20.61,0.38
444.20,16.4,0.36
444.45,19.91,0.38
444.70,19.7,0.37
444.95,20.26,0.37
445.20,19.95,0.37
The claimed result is 0.624 nm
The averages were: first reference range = 13.2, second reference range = 16.3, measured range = 12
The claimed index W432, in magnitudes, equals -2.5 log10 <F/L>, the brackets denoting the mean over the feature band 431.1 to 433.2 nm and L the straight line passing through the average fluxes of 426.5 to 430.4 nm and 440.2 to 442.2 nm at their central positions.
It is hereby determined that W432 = -0.130 mag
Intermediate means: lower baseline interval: 12.9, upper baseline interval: 16.5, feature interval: 15.7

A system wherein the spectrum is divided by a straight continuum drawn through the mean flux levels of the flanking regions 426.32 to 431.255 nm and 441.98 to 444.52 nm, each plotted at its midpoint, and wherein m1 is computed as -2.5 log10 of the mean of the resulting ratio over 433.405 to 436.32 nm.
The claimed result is -0.16 mag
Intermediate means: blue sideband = 12.4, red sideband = 17.9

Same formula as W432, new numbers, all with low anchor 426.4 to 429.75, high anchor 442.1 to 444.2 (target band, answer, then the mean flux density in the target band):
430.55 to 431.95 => 0.117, 13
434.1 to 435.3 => -0.127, 17.3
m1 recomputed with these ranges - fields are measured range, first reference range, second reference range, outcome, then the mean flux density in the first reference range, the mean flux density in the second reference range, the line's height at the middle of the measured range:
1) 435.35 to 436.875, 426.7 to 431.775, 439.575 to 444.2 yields -0.210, 12.5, 17.1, 15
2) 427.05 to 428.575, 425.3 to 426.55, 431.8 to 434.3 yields 0.085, 13.7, 15.9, 14.3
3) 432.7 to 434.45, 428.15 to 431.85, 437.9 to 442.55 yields -0.205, 12.4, 15.8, 13.6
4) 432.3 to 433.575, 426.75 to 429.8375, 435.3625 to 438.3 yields -0.031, 13.2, 17.1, 15.3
